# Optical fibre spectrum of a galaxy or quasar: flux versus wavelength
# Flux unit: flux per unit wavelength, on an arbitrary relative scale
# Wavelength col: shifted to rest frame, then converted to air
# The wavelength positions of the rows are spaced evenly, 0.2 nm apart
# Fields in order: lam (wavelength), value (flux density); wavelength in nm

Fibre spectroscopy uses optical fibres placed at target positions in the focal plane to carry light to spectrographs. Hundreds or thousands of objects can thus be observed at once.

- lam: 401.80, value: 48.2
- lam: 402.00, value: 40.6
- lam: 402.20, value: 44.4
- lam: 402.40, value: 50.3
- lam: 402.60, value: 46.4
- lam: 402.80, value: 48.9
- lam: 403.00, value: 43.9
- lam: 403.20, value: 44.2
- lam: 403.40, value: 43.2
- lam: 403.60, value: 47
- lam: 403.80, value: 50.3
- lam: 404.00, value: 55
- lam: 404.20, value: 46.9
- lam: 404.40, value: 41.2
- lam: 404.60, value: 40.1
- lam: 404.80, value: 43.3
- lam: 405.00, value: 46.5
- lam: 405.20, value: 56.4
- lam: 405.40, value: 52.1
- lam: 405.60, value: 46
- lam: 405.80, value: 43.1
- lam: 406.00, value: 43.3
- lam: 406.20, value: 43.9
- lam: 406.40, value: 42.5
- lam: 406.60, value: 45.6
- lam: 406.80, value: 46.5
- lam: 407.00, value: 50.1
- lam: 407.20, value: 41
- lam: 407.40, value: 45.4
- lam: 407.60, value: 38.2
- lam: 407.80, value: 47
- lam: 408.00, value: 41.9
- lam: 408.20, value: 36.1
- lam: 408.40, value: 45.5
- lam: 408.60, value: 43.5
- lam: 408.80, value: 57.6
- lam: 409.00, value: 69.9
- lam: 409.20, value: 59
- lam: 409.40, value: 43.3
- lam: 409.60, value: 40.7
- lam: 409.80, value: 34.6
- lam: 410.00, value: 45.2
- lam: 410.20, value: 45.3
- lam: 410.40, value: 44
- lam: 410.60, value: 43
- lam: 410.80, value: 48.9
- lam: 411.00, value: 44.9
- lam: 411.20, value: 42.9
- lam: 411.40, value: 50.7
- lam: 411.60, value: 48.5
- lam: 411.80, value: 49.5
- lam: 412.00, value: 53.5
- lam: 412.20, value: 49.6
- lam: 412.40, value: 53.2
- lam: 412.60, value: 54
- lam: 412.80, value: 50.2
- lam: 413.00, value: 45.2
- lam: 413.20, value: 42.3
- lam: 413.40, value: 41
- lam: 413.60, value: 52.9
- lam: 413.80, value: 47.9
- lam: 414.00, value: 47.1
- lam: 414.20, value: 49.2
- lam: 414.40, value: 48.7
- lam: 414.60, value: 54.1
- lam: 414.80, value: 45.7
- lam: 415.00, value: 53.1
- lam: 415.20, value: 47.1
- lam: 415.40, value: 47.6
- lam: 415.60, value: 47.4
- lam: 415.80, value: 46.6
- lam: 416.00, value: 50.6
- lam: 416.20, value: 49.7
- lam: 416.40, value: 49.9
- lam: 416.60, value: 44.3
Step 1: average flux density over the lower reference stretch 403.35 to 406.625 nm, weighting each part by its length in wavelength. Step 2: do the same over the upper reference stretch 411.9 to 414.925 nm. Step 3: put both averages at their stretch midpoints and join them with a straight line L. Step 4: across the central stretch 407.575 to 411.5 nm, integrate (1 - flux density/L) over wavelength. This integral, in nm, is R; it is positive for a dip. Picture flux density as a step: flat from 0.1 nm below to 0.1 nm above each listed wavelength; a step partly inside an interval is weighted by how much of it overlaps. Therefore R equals 0.12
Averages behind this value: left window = 46.3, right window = 49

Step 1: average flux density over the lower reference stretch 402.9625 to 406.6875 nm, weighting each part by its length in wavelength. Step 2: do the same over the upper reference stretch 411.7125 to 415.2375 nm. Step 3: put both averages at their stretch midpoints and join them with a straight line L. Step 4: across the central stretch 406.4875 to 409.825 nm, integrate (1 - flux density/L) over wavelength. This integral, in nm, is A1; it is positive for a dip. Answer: 0.06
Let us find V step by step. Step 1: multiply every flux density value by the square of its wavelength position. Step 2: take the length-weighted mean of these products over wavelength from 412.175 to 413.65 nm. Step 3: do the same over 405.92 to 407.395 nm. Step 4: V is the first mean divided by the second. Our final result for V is 1.11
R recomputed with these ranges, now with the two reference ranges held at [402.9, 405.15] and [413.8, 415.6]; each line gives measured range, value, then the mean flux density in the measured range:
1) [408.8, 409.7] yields -0.121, 53.7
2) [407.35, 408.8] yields 0.110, 43.5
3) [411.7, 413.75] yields -0.033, 49.1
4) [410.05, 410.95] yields 0.046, 45.3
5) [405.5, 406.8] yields 0.062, 44.3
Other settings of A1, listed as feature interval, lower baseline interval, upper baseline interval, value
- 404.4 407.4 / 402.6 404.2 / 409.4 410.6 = -0.012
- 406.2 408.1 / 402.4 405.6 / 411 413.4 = 0.137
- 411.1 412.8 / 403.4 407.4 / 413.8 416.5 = -0.077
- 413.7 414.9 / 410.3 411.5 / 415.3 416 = -0.042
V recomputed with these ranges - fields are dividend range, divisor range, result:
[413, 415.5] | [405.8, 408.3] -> 1.14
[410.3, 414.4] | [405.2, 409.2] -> 1.05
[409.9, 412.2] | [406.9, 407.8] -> 1.09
